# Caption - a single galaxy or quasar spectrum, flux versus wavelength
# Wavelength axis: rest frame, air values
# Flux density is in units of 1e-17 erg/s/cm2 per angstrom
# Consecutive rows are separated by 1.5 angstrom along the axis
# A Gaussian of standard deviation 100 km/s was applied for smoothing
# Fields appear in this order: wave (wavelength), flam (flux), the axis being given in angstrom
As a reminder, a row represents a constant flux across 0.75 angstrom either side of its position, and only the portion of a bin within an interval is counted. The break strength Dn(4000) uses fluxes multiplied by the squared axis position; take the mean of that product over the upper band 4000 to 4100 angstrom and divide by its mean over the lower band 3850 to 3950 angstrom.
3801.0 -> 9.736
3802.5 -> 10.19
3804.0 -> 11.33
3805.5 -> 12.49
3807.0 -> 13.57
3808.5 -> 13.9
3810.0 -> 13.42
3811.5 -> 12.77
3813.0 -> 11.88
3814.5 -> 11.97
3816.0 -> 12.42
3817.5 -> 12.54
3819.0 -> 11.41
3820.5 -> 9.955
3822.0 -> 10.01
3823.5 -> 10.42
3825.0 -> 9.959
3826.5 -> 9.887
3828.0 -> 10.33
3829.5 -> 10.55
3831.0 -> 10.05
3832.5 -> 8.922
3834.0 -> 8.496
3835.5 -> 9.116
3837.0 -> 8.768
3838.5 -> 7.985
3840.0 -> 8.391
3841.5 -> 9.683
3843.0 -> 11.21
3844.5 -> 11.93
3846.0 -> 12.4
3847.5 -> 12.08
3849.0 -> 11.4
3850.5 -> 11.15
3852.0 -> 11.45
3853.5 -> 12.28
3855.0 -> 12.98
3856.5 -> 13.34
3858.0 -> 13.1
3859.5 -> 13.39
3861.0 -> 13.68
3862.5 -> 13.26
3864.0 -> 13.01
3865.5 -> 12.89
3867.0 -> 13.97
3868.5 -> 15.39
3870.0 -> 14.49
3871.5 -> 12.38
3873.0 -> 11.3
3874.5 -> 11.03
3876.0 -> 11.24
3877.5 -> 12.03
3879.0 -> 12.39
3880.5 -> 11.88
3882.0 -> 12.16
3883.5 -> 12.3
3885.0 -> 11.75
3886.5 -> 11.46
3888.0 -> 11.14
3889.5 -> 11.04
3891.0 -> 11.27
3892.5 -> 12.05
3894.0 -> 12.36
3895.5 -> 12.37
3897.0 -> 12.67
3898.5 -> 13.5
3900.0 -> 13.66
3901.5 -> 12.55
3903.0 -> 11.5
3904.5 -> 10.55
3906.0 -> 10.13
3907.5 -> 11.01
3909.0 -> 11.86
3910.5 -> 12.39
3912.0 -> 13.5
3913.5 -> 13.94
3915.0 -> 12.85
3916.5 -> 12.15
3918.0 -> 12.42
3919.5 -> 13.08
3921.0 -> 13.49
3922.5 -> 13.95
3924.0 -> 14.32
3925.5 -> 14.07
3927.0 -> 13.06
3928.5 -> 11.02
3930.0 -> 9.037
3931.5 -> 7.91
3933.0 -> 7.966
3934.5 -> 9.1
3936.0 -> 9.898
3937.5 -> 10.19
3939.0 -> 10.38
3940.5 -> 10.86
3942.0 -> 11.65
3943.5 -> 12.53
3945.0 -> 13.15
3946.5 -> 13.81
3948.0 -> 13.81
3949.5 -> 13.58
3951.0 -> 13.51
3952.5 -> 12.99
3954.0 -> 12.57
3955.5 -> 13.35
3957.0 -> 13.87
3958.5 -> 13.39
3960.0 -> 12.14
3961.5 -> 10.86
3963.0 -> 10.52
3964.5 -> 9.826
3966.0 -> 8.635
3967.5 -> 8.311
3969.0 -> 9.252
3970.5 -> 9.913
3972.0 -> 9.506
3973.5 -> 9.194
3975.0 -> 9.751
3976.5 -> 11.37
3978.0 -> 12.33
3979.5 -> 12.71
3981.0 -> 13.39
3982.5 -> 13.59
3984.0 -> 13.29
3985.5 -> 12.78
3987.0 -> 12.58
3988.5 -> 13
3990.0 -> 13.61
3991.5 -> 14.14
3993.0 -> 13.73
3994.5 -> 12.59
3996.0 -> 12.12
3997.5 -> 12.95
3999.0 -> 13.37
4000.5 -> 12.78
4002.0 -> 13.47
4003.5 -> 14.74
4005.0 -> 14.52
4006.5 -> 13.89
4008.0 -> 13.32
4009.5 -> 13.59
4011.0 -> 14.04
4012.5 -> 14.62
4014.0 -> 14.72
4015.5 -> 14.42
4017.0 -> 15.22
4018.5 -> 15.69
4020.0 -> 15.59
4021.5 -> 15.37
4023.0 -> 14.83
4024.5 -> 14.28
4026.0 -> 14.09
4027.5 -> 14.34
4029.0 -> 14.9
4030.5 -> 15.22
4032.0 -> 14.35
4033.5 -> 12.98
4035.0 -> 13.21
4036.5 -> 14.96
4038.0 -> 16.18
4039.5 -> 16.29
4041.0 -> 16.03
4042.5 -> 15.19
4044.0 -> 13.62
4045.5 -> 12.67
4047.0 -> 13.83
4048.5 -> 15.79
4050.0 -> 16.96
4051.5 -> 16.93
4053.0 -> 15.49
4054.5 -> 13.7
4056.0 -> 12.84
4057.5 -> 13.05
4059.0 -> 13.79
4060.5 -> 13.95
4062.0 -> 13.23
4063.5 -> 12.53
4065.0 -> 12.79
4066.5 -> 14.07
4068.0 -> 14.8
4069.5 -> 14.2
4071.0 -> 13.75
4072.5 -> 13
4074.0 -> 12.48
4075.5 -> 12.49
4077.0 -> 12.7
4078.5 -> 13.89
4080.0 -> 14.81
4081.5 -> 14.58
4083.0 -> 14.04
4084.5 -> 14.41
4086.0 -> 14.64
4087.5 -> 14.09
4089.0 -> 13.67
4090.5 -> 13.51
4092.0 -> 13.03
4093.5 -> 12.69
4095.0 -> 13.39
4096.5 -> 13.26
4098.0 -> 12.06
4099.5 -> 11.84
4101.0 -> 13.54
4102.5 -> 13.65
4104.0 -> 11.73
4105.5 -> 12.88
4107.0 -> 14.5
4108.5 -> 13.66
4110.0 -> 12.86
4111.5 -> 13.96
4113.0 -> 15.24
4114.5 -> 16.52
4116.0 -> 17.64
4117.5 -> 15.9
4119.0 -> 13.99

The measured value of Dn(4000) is 1.25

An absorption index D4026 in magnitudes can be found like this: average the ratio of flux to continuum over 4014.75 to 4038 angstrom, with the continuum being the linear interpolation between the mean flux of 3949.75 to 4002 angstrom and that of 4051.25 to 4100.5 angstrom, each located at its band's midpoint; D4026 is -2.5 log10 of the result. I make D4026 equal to -0.147 mag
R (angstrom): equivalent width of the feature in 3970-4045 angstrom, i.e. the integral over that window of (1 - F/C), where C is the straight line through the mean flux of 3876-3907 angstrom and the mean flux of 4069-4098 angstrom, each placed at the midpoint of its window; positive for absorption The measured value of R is -4.2 angstrom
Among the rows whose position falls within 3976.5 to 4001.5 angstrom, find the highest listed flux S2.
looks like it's 14.14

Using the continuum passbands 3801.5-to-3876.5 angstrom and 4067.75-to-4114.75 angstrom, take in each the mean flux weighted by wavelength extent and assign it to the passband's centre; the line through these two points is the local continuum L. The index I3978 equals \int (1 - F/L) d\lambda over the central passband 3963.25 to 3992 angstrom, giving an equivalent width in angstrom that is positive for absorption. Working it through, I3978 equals 2.9 angstrom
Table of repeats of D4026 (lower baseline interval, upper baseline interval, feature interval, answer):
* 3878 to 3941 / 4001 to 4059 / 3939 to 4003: 0.09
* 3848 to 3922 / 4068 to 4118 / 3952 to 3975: 0.18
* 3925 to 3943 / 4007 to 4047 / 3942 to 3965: -0.13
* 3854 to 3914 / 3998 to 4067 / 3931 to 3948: 0.21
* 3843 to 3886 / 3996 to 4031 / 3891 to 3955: 0.10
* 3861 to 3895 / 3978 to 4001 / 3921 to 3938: 0.15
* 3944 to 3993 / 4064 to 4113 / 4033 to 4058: -0.14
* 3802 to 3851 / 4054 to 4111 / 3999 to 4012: -0.09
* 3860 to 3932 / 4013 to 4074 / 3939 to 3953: 0.03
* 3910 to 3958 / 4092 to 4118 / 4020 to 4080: -0.08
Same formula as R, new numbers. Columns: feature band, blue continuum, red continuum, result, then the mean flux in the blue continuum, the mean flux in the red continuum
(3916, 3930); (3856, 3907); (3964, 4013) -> -0.57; 12.4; 12.3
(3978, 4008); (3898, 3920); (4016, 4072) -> 0.82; 12.3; 14.5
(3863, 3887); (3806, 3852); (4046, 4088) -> -2.08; 10.9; 14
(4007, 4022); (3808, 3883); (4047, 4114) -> -1.69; 11.6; 13.7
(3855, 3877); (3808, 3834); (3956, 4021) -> -2.89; 11.1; 12.6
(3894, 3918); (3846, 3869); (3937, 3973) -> -0.17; 12.8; 11.6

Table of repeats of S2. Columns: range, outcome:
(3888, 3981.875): 14.32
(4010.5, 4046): 16.29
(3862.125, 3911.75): 15.39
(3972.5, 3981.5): 13.39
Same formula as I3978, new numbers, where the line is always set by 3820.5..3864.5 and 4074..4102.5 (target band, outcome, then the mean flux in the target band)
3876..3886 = -0.6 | 12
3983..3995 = -0.8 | 13.2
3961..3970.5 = 2.1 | 9.56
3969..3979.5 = 1.6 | 10.4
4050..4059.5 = -1.0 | 14.5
